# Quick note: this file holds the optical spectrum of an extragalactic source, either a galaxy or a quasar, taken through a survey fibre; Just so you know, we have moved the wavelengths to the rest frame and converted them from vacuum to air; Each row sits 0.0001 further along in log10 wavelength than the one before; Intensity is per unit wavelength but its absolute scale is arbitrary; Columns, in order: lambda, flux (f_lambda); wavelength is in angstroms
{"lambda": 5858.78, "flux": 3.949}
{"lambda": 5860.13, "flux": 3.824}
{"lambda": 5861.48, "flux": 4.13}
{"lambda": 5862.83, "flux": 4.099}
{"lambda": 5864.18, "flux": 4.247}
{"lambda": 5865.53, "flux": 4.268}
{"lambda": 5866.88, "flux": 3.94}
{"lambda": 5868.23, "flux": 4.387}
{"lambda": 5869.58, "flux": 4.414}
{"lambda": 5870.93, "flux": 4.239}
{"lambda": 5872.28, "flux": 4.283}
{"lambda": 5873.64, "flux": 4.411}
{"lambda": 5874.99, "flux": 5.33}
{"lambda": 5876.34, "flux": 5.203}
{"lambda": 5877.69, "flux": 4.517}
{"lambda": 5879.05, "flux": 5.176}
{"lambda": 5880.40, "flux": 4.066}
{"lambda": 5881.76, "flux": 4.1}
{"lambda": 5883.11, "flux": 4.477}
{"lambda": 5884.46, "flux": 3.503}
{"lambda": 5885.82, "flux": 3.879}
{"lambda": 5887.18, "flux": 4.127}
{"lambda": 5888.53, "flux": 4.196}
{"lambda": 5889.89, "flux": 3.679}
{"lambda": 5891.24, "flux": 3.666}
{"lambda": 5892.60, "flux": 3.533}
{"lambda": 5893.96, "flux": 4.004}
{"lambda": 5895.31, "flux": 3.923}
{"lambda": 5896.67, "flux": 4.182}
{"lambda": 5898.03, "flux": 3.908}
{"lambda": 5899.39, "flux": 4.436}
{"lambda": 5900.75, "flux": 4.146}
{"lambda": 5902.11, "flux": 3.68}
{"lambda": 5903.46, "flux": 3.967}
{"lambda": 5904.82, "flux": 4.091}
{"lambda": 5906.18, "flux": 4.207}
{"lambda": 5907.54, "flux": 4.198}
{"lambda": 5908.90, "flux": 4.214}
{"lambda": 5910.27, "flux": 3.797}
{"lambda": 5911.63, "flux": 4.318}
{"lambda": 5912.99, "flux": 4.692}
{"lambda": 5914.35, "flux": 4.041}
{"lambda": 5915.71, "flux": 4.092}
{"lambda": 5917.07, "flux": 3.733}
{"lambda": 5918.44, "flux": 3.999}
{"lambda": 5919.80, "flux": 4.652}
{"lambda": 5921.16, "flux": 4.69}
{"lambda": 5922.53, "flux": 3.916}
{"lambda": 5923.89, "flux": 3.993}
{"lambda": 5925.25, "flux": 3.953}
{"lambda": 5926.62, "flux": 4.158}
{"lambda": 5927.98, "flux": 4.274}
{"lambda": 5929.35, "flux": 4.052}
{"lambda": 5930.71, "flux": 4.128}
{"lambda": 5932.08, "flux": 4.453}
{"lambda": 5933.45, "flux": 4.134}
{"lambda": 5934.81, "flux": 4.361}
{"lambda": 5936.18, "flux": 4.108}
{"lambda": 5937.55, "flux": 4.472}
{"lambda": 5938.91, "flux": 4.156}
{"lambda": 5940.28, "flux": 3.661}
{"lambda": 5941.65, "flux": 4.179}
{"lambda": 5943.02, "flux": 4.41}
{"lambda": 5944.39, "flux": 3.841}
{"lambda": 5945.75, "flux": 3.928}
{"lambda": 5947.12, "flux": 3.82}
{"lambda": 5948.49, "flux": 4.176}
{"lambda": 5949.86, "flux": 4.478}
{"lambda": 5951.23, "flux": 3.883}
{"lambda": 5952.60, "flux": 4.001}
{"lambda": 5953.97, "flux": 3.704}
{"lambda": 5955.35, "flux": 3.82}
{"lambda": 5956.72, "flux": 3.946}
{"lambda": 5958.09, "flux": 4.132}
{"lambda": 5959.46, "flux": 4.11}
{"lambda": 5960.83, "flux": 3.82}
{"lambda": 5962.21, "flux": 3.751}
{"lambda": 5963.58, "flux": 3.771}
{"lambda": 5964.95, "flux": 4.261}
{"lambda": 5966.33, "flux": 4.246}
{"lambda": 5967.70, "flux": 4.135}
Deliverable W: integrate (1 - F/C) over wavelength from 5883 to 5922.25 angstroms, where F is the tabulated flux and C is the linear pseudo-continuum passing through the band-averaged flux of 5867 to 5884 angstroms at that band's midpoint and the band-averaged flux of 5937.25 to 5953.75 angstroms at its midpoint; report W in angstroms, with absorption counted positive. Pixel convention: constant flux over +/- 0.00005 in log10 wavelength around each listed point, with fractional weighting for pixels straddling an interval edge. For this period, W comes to 2.5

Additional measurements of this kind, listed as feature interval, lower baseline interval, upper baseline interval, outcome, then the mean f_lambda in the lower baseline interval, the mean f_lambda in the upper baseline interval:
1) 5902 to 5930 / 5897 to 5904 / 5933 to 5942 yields -0.4 angstroms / 4.04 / 4.15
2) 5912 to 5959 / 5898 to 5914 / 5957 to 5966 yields -0.7 angstroms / 4.15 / 3.98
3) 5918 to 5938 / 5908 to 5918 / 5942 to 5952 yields -0.6 angstroms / 4.12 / 4.08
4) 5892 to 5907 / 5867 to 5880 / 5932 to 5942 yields 1.4 angstroms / 4.62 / 4.17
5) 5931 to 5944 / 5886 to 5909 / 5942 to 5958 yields -0.6 angstroms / 4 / 4.01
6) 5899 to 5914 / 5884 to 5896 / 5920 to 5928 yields -0.5 angstroms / 3.84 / 4.19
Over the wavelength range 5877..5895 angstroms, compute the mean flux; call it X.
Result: 4.07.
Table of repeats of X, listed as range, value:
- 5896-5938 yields 4.16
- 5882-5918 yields 4.03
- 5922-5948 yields 4.11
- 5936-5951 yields 4.11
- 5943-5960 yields 4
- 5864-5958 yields 4.15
